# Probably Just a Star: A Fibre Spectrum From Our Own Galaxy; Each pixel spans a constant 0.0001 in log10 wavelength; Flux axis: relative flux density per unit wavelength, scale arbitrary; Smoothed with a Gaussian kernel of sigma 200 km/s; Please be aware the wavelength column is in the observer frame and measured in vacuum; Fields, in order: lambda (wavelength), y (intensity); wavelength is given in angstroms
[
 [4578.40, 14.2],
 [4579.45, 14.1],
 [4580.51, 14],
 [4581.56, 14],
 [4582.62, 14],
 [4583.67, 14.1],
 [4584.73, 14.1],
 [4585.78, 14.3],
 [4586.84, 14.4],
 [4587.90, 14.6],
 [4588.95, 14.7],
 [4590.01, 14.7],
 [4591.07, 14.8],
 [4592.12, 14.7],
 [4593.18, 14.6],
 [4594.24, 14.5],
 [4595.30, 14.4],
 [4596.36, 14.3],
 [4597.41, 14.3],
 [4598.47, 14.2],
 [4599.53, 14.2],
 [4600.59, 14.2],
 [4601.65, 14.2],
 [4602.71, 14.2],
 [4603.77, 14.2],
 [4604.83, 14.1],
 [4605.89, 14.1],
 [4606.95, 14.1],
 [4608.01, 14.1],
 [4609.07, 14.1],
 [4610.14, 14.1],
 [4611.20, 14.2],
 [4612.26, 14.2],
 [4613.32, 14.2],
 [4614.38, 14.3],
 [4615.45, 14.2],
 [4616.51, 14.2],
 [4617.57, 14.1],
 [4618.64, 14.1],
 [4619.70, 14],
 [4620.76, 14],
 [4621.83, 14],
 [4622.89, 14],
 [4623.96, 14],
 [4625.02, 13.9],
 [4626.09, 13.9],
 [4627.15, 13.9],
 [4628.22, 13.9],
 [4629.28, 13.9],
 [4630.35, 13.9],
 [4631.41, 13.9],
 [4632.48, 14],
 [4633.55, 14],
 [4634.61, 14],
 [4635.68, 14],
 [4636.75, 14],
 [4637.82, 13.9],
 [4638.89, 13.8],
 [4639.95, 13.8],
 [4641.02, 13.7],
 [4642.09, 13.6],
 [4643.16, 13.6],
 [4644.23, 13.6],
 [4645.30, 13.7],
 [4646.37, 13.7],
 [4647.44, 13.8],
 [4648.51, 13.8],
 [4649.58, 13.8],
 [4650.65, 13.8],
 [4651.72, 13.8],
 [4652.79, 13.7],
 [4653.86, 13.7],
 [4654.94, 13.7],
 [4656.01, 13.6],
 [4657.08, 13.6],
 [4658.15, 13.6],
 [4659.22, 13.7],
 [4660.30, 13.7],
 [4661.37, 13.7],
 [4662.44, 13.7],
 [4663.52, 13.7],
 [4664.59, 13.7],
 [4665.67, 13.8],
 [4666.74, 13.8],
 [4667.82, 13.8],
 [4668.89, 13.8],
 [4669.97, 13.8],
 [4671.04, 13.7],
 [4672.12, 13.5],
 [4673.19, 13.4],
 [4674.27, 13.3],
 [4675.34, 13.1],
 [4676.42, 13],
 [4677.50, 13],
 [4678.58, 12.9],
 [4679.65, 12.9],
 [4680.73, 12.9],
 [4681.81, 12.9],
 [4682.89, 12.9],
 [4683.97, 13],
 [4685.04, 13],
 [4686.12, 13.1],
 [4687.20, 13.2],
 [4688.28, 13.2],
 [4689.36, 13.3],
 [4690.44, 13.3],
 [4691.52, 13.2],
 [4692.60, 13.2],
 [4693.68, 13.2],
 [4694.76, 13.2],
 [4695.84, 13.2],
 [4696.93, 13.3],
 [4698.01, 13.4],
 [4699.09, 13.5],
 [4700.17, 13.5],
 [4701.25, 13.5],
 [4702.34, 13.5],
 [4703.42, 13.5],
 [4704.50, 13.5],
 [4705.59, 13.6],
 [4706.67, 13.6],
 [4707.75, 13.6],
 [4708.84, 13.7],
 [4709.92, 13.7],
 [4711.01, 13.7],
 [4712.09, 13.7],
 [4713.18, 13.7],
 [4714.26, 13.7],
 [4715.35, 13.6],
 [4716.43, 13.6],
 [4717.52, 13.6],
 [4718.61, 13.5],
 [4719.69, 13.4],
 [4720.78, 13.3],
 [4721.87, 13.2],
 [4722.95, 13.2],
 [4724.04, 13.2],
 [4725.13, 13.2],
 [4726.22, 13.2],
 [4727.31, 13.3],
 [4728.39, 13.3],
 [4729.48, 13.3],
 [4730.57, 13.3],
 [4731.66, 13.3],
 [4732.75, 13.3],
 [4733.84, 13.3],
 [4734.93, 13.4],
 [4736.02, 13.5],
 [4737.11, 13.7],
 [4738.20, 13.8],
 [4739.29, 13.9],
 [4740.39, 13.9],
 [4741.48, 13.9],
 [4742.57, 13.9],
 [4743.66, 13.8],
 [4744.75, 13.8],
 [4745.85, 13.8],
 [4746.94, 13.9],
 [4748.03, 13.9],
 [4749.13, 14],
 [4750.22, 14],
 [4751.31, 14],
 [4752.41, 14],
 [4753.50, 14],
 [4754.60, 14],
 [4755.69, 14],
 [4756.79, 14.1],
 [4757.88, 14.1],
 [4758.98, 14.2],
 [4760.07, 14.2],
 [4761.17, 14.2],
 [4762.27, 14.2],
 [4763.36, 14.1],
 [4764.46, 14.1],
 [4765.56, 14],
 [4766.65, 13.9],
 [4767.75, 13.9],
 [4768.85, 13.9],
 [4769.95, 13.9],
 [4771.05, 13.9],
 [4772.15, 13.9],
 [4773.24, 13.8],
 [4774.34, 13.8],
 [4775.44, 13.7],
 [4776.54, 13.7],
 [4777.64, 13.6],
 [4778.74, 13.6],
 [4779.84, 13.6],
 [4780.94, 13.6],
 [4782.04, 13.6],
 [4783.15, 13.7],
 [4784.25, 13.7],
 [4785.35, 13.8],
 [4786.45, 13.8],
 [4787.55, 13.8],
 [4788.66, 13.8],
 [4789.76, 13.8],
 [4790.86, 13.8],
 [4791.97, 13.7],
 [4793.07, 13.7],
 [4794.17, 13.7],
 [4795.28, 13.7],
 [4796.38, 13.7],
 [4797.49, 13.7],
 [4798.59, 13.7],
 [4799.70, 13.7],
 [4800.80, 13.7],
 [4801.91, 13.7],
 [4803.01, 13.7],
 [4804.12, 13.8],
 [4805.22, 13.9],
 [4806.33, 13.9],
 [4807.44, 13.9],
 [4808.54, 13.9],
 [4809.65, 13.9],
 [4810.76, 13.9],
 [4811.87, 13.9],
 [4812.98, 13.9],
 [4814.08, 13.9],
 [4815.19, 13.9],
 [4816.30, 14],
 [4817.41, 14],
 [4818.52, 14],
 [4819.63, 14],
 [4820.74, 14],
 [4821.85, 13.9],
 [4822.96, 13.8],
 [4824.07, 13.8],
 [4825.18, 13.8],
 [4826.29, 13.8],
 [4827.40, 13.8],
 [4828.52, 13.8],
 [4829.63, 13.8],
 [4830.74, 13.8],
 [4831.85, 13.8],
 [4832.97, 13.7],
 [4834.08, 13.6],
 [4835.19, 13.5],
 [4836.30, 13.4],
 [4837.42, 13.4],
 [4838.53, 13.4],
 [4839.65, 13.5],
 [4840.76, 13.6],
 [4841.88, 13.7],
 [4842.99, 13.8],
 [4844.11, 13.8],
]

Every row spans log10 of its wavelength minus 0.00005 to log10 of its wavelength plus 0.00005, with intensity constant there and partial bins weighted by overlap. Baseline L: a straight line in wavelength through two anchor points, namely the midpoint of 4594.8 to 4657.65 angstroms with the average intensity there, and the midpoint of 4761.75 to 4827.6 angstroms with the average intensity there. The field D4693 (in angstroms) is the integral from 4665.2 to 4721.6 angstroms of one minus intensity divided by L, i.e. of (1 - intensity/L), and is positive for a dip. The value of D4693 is 2.1 angstroms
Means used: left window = 14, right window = 13.8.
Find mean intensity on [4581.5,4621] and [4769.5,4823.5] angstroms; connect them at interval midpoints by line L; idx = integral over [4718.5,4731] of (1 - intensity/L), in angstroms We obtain 0.6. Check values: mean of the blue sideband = 14.3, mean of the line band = 13.3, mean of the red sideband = 13.8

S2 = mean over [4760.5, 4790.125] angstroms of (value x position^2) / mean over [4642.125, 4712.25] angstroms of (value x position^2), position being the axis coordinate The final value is 1.1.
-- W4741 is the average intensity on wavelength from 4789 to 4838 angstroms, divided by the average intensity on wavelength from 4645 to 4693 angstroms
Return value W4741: 1.03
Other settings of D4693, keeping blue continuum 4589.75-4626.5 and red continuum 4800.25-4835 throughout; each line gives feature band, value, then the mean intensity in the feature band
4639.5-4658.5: 0.59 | 13.7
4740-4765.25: -0.09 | 14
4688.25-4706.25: 0.88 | 13.4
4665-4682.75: 0.95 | 13.3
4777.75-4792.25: 0.20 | 13.7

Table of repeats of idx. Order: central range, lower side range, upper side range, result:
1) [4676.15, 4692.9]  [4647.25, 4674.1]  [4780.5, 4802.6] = 0.8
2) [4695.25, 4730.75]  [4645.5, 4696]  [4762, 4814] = 0.3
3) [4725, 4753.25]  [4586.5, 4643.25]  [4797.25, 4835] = 0.6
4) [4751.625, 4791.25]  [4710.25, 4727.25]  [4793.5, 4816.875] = -0.6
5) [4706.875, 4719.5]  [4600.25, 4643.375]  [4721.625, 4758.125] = 0.1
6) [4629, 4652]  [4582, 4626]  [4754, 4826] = 0.5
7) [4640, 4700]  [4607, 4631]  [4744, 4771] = 2.5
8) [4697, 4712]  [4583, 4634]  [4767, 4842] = 0.5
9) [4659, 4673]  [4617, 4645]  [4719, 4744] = 0.0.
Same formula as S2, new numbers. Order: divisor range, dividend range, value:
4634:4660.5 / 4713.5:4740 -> 1.01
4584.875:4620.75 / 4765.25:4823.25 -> 1.05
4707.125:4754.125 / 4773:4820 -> 1.04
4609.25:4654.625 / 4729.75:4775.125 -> 1.05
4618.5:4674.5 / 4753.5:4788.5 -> 1.06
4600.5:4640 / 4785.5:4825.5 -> 1.07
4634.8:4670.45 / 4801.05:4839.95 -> 1.08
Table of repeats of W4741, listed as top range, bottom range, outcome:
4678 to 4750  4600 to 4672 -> 0.97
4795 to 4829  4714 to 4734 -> 1.04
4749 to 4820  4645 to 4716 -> 1.03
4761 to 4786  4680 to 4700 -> 1.05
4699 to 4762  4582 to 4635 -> 0.96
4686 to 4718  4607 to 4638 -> 0.96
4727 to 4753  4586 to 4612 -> 0.96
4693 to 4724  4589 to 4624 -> 0.95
